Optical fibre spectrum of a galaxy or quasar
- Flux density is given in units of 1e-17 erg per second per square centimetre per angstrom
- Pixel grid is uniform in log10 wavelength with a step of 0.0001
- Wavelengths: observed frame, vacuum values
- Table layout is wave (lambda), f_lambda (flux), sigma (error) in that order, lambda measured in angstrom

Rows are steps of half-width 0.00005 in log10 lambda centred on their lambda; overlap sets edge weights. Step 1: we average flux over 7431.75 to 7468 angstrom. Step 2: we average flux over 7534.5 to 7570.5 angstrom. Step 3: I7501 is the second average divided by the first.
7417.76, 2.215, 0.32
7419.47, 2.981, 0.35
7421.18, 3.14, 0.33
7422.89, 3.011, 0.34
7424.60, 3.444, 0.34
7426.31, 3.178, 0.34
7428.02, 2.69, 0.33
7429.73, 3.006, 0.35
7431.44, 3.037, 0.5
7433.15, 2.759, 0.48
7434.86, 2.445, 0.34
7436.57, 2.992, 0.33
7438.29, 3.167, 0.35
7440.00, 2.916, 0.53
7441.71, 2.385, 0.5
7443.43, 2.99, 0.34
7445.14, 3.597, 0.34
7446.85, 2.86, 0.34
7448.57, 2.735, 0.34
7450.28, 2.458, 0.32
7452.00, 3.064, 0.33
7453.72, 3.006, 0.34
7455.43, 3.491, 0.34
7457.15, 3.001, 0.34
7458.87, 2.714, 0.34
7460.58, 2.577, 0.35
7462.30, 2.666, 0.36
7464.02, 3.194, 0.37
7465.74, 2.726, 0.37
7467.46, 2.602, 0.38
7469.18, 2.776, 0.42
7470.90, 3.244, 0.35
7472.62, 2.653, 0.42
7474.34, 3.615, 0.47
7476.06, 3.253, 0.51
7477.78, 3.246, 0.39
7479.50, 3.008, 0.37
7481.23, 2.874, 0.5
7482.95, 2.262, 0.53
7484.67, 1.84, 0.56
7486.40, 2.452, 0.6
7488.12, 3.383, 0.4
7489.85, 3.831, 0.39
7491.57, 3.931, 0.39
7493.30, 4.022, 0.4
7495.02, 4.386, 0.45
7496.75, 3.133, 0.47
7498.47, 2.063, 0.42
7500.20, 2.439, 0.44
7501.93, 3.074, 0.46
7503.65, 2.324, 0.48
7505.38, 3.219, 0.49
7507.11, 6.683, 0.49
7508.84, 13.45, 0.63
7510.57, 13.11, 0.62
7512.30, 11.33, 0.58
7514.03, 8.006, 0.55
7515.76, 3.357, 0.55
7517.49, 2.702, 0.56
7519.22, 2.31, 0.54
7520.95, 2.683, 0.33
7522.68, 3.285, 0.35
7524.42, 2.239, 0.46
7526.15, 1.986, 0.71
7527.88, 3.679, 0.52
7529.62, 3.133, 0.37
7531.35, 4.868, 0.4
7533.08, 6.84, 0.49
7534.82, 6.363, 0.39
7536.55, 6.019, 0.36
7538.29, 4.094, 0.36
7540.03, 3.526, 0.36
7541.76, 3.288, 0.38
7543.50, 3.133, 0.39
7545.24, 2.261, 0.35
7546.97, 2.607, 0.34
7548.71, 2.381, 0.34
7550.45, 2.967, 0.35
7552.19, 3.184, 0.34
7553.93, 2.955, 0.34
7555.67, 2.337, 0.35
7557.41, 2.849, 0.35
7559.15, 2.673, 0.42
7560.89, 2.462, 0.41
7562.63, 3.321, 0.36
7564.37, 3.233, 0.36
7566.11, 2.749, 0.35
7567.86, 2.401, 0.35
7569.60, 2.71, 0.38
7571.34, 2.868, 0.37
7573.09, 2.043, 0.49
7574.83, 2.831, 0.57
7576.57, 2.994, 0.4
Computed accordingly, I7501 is 1.1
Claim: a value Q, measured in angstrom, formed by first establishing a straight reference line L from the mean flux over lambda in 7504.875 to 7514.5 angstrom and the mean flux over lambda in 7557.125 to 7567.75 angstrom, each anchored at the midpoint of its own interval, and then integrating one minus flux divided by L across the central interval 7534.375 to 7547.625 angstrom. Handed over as 4.3 angstrom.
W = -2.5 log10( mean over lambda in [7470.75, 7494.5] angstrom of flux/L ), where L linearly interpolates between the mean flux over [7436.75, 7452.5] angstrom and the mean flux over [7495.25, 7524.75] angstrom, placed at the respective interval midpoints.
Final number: 0.31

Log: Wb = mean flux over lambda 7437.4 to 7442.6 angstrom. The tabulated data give 2.82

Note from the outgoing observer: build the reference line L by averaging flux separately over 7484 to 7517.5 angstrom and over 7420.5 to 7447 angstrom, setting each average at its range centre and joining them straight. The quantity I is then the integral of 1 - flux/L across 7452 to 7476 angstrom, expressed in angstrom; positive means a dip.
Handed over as 5.74 angstrom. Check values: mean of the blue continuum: 2.98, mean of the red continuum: 5.01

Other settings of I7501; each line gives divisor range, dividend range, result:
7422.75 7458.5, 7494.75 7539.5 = 1.65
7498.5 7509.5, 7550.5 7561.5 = 0.58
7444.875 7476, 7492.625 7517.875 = 1.91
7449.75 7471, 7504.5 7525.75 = 2.06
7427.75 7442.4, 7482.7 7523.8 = 1.61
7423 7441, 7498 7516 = 2.19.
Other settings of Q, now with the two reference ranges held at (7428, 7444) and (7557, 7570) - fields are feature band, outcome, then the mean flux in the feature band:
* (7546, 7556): 0.2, 2.76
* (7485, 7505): -2.3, 3.15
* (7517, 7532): -0.8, 2.97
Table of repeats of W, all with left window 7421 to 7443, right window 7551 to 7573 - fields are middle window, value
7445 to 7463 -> 0.00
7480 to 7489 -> 0.12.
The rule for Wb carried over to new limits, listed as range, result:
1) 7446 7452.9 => 2.78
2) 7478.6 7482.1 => 2.94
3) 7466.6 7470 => 2.69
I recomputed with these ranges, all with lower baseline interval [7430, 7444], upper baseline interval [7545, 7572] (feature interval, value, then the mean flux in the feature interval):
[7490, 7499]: -2.5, 3.59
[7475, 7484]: -0.3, 2.92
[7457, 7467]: 0.1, 2.79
